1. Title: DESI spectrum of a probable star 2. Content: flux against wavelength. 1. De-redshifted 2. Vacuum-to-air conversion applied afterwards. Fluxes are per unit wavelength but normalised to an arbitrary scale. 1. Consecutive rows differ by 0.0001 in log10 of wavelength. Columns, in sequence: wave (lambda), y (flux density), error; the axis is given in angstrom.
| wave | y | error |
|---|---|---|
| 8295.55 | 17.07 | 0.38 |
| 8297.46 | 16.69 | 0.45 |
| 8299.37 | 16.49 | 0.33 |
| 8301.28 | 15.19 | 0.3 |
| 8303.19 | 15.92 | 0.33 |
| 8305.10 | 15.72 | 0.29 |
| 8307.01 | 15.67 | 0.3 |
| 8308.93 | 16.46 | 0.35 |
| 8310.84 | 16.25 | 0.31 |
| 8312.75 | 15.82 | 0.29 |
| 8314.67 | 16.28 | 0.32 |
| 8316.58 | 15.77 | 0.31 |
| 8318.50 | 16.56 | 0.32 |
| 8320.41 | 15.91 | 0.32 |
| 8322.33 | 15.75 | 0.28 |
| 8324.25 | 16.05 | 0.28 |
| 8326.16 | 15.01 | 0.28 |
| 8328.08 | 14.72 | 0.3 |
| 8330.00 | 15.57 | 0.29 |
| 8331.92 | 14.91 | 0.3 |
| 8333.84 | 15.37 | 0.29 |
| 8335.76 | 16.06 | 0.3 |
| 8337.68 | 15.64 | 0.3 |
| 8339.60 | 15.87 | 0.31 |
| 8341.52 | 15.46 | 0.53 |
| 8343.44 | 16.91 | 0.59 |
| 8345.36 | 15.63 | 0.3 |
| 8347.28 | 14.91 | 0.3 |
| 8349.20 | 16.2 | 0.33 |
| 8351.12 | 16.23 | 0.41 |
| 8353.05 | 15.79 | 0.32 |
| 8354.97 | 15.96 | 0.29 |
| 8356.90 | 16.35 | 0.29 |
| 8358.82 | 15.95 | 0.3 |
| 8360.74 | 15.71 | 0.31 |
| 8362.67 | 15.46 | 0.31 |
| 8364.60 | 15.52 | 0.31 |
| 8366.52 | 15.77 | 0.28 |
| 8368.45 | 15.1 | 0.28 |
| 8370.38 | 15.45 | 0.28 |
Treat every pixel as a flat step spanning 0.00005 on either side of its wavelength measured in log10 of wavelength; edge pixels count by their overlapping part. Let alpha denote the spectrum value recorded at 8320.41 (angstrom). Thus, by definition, 15.91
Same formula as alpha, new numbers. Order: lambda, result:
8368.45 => 15.1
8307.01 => 15.67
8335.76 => 16.06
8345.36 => 15.63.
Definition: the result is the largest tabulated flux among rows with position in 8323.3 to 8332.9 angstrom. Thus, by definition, 16.05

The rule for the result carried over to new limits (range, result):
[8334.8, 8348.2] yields 16.91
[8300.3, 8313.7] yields 16.46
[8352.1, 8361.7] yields 16.35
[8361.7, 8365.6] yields 15.52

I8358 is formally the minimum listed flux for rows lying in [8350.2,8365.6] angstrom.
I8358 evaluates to 15.46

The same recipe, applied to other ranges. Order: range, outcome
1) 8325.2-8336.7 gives 14.72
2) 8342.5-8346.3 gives 15.63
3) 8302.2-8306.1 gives 15.72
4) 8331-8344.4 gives 14.91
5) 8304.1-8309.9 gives 15.67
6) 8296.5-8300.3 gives 16.49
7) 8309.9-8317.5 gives 15.77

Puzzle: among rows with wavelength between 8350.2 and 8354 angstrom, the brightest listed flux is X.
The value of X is 16.23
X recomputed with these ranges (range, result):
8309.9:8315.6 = 16.28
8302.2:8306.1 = 15.92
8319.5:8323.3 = 15.91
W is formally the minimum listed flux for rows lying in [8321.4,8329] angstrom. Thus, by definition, 14.72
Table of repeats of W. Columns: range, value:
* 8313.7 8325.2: 15.75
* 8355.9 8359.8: 15.95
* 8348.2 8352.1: 16.2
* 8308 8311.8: 16.25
